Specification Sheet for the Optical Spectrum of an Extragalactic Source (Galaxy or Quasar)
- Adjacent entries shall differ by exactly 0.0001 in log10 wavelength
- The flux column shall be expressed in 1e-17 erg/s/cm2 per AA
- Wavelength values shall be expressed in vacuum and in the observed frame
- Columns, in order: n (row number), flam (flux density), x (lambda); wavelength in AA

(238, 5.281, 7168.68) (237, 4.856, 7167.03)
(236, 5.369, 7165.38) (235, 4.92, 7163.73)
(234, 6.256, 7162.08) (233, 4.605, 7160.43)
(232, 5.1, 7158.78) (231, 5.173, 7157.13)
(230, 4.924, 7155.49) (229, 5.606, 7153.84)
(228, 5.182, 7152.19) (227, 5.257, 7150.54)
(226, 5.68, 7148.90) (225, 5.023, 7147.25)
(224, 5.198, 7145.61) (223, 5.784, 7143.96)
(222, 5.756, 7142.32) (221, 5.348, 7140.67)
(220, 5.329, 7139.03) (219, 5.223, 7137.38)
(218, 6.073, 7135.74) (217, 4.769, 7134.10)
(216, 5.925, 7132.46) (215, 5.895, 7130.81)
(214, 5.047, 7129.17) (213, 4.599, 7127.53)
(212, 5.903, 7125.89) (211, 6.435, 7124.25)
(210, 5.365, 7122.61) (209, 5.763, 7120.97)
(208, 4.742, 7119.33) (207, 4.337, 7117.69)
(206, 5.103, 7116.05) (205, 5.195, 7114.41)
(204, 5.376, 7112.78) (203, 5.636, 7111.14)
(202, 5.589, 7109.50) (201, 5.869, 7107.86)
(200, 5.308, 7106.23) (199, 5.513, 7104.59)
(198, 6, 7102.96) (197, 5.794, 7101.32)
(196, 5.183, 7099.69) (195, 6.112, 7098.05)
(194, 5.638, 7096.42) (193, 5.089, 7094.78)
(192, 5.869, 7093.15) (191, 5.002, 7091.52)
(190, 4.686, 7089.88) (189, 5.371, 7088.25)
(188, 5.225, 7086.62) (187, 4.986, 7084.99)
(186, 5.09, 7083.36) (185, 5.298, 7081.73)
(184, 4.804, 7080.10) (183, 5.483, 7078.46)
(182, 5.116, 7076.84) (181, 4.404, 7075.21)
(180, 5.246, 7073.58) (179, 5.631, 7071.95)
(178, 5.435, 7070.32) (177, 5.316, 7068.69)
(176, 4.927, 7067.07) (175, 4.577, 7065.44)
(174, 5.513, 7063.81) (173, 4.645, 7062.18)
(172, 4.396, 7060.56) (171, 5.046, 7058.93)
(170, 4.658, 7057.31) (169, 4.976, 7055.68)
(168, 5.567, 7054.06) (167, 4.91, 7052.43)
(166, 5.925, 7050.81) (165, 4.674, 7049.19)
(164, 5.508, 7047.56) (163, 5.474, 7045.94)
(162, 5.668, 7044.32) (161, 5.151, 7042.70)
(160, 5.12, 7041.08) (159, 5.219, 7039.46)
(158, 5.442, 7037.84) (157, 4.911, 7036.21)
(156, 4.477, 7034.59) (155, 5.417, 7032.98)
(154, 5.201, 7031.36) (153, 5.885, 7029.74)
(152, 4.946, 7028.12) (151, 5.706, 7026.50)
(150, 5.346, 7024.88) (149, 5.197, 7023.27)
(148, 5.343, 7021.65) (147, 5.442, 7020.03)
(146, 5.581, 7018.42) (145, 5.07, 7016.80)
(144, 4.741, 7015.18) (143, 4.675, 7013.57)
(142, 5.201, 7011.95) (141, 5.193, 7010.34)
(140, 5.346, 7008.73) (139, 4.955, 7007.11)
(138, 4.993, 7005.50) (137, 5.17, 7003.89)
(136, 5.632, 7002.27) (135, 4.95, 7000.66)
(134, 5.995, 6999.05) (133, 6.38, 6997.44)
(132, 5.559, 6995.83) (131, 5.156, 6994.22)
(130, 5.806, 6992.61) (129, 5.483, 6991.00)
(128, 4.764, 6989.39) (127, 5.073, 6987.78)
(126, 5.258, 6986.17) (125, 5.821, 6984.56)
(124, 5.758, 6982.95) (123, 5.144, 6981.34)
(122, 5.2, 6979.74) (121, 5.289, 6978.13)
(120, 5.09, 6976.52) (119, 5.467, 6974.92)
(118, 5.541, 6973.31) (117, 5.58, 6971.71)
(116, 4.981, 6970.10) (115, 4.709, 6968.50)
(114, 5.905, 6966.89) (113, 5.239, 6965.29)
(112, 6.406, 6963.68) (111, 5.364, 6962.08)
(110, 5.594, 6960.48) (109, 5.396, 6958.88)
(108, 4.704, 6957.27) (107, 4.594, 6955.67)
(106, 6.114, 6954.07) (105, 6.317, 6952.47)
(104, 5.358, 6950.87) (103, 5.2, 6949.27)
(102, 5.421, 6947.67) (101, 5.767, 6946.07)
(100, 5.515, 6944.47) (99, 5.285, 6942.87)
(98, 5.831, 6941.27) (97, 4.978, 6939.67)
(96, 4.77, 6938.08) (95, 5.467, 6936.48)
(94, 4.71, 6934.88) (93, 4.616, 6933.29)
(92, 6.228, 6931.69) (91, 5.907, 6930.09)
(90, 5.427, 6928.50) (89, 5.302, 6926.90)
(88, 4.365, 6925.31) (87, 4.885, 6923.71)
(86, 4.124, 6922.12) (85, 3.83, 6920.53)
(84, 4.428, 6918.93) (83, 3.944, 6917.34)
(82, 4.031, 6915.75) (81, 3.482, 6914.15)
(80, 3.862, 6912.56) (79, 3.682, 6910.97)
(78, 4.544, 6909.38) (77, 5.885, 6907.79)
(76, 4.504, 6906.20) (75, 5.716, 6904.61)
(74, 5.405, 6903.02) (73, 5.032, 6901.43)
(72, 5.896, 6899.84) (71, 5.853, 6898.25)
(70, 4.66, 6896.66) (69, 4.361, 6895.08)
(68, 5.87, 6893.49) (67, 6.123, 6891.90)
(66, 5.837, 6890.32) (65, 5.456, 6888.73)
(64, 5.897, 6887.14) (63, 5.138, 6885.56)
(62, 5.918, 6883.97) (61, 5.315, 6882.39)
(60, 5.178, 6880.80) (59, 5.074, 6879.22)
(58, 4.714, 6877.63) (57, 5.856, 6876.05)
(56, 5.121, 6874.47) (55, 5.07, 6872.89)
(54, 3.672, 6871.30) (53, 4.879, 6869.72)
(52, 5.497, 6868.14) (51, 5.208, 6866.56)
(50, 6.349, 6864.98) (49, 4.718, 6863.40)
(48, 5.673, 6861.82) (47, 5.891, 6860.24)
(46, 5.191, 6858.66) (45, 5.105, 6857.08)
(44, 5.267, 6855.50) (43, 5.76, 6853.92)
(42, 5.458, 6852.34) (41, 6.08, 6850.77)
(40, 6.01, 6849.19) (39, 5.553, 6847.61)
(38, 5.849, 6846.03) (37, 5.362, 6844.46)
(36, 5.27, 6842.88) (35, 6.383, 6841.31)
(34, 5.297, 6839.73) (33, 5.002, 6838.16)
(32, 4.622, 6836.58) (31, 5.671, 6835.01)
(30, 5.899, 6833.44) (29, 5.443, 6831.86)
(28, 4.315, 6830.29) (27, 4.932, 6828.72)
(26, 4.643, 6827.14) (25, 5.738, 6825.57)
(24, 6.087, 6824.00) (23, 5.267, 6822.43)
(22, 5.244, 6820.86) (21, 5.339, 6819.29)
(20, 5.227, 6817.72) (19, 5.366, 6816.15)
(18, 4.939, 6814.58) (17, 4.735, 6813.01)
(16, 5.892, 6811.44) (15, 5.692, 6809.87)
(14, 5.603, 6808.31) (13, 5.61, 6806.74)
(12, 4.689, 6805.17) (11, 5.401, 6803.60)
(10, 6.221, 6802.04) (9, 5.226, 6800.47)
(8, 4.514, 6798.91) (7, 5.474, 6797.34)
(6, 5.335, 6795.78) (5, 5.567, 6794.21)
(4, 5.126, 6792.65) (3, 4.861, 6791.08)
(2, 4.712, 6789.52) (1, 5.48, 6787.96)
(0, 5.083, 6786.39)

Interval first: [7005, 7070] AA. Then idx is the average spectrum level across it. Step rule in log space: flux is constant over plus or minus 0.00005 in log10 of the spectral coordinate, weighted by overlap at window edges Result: 5.16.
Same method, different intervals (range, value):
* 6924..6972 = 5.36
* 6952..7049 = 5.34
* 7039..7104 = 5.22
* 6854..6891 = 5.31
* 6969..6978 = 5.31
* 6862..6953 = 5.11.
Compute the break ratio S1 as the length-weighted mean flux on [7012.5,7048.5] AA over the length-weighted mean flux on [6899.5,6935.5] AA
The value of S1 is 1.10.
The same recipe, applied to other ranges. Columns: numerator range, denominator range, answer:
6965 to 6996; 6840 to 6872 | 0.98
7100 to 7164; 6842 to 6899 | 1.00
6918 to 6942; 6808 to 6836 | 0.94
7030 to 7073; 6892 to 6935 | 1.06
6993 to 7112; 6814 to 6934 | 1.01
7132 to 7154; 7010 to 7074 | 1.05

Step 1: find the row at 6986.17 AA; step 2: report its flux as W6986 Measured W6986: 5.258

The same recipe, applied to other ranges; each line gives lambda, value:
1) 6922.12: 4.124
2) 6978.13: 5.289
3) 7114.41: 5.195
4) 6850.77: 6.08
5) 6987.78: 5.073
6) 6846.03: 5.849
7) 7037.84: 5.442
